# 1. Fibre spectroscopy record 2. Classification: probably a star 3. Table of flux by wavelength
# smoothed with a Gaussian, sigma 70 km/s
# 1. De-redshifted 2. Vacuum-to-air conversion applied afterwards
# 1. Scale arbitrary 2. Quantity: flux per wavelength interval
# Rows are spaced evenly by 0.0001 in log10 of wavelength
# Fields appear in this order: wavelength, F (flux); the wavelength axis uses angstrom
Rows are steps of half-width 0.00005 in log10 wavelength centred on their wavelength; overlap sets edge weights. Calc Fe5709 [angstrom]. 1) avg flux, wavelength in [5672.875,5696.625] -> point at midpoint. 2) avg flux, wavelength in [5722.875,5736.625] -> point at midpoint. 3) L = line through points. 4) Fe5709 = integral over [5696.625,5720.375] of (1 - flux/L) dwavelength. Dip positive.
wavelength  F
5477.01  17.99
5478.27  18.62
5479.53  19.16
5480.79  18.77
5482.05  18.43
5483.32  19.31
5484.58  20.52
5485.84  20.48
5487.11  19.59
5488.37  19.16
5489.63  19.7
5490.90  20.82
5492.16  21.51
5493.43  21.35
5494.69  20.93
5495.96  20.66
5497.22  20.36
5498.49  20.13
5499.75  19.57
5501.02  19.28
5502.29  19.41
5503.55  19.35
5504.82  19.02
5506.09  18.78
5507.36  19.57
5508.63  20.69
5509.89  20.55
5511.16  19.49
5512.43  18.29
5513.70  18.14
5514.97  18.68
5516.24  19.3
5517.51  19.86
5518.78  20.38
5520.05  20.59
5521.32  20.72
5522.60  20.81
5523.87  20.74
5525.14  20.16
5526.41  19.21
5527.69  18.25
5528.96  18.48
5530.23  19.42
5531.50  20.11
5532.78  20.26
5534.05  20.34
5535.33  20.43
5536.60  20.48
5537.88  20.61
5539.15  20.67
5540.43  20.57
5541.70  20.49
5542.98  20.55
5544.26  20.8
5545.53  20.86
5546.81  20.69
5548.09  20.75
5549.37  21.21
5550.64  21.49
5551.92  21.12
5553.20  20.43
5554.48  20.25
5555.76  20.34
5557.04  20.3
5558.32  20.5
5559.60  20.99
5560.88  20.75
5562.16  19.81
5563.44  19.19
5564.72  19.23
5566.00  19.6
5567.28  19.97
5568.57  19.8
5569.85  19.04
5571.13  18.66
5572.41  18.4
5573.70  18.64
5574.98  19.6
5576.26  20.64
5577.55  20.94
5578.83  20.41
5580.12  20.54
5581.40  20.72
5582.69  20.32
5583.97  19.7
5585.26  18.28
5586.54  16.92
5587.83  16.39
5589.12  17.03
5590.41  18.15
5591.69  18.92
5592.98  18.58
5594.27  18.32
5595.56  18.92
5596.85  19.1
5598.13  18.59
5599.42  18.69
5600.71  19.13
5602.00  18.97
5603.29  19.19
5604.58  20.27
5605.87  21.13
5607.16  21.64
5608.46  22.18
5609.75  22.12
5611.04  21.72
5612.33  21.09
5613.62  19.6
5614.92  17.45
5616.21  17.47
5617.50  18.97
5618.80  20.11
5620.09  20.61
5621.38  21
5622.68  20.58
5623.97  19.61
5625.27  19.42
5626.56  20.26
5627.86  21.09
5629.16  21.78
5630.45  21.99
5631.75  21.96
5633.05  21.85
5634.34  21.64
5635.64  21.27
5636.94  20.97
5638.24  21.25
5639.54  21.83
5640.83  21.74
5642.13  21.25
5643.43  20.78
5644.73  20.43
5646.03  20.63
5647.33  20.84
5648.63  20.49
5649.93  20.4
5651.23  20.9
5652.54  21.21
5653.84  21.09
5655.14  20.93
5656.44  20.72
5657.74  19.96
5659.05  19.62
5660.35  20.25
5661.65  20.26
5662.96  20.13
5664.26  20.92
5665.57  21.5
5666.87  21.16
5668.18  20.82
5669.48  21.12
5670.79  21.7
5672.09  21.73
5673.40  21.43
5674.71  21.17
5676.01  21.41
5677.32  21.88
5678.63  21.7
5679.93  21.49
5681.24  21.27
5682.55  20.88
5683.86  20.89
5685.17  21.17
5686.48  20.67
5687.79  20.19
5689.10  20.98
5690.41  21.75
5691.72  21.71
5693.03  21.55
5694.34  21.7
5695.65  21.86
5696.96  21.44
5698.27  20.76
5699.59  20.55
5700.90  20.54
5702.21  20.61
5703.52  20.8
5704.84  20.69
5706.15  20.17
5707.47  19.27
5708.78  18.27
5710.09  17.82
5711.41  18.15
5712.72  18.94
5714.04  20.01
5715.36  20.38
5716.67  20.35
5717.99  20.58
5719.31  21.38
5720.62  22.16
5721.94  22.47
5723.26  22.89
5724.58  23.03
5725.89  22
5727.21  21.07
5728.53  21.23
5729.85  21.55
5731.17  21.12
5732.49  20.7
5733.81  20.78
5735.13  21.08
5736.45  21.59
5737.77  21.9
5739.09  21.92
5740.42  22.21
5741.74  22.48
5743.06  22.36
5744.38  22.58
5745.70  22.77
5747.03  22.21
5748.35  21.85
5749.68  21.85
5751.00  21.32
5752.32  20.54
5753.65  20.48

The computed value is 1.5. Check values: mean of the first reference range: 21.3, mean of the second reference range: 21.5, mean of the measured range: 20.1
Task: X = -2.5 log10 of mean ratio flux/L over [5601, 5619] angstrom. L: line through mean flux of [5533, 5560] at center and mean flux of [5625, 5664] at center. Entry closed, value 0.04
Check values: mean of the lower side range 20.7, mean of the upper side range 20.9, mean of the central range 20.1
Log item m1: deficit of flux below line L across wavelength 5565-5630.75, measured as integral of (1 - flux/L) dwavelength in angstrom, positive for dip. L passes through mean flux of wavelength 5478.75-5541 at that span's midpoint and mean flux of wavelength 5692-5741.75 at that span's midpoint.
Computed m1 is 2.2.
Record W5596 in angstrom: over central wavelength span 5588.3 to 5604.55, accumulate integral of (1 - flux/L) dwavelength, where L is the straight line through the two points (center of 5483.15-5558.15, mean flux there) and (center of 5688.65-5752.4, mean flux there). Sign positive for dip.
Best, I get 1.5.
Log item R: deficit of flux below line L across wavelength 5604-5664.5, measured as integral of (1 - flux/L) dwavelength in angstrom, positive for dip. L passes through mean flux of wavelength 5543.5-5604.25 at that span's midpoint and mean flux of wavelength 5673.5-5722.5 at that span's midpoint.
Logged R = -1.7 angstrom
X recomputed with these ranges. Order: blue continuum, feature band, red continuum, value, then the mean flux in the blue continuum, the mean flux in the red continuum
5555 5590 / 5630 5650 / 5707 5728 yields -0.06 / 19.5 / 20.6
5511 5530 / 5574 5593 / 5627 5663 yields 0.06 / 19.5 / 21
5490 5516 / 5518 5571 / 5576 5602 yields -0.04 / 19.8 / 19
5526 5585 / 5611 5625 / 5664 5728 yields 0.04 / 20.1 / 21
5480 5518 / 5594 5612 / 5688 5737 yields 0.01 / 19.7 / 20.9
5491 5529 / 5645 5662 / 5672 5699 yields 0.02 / 19.8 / 21.3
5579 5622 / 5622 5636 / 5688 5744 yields -0.06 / 19.5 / 21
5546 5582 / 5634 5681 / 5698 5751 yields -0.02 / 20.1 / 21.1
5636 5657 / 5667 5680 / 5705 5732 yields -0.03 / 21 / 20.6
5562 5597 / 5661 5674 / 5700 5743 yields -0.04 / 19.1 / 20.9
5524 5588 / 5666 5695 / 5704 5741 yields -0.03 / 20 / 20.8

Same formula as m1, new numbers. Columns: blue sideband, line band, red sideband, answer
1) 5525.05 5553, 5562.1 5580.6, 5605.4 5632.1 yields 0.7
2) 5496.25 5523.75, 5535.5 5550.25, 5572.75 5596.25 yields -1.0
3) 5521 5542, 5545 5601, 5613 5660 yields 1.9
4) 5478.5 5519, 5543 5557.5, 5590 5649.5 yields -0.6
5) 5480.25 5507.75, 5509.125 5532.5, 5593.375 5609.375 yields 0.2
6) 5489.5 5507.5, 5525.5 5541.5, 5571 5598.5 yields -0.2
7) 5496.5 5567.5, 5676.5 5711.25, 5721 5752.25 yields 1.1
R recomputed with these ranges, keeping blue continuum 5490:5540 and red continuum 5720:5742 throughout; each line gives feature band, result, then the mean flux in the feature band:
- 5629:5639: -0.3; 21.6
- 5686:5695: 0.1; 21.2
